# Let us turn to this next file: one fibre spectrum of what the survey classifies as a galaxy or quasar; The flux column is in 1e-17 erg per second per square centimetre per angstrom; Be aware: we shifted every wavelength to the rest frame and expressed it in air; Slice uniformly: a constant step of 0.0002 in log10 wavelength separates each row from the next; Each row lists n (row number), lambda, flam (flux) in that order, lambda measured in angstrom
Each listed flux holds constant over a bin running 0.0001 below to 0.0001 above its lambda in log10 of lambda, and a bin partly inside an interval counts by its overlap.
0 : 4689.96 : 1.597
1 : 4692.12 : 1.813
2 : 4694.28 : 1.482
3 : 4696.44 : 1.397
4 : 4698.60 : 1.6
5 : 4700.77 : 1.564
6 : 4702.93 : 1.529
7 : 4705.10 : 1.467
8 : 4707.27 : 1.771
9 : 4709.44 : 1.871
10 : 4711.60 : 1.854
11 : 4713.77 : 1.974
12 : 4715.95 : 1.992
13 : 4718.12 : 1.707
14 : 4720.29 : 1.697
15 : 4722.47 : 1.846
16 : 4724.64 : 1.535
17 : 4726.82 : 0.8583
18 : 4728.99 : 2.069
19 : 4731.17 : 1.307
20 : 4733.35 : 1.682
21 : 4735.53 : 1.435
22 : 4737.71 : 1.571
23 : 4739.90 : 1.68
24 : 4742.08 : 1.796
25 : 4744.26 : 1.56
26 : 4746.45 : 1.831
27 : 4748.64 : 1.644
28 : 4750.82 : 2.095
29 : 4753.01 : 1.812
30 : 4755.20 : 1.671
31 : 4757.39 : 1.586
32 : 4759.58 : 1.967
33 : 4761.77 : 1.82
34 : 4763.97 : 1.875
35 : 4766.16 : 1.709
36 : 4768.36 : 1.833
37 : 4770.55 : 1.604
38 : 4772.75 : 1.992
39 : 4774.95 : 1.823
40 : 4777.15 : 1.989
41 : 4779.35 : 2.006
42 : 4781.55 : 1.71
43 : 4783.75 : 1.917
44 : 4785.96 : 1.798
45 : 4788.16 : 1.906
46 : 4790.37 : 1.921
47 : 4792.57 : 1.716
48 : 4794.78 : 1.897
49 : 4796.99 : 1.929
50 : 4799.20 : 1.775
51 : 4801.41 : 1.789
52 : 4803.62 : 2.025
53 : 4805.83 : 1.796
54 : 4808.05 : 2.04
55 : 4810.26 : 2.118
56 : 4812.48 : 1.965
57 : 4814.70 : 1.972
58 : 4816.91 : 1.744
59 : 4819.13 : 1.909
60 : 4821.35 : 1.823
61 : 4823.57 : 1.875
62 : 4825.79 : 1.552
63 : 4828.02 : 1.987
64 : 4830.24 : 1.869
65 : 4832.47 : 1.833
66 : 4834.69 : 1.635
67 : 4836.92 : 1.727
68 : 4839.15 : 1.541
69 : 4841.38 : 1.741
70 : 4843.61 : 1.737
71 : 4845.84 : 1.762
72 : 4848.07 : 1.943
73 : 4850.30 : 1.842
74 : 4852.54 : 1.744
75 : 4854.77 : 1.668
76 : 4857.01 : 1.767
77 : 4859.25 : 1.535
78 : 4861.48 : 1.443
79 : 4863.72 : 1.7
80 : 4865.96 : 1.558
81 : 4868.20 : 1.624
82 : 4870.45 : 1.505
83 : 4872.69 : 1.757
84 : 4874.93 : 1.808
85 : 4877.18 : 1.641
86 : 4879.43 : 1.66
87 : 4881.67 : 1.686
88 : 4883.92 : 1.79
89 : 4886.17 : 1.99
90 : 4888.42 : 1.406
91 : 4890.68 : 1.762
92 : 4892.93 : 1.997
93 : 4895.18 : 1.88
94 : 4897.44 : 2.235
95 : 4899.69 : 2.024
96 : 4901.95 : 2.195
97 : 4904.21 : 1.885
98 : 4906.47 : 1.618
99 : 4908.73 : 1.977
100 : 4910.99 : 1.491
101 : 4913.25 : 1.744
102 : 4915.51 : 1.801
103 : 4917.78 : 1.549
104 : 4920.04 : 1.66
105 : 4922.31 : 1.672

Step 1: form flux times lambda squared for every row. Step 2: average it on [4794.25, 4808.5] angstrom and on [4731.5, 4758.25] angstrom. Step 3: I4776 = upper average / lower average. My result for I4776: 1.14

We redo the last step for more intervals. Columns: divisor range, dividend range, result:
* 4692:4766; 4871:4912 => 1.15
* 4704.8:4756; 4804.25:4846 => 1.12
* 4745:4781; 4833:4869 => 0.96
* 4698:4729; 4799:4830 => 1.17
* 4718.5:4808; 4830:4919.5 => 1.04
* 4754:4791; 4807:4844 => 1.02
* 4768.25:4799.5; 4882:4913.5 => 1.05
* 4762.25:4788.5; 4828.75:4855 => 0.98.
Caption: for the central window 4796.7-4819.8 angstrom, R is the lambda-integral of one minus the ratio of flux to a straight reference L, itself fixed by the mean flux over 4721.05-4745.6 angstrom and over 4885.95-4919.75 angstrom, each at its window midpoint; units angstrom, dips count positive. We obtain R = -3.07 angstrom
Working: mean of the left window 1.58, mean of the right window 1.83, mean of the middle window 1.91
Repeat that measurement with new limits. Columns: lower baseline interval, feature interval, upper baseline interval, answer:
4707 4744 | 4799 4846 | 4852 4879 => -5.0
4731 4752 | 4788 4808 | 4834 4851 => -1.8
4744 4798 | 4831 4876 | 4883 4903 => 4.7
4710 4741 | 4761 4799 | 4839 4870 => -4.0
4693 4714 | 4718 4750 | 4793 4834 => 1.7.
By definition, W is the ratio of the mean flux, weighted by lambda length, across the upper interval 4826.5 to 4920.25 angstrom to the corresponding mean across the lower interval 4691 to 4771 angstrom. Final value 1.04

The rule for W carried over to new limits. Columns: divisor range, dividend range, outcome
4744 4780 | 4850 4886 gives 0.92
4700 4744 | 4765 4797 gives 1.11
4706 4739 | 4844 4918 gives 1.05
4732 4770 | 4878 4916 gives 1.06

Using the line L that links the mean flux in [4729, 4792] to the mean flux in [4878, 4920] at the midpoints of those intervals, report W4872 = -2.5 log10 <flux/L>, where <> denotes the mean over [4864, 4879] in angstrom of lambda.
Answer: 0.096 mag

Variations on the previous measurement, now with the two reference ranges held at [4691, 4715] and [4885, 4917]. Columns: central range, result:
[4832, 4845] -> 0.06 mag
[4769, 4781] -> -0.08 mag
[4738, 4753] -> -0.03 mag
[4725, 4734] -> 0.15 mag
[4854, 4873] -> 0.13 mag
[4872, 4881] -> 0.07 mag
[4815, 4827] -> -0.01 mag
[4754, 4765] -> -0.04 mag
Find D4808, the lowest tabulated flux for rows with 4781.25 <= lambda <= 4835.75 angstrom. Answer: 1.552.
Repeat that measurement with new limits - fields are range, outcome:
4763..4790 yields 1.604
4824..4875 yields 1.443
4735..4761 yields 1.435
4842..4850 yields 1.737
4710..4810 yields 0.8583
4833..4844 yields 1.541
